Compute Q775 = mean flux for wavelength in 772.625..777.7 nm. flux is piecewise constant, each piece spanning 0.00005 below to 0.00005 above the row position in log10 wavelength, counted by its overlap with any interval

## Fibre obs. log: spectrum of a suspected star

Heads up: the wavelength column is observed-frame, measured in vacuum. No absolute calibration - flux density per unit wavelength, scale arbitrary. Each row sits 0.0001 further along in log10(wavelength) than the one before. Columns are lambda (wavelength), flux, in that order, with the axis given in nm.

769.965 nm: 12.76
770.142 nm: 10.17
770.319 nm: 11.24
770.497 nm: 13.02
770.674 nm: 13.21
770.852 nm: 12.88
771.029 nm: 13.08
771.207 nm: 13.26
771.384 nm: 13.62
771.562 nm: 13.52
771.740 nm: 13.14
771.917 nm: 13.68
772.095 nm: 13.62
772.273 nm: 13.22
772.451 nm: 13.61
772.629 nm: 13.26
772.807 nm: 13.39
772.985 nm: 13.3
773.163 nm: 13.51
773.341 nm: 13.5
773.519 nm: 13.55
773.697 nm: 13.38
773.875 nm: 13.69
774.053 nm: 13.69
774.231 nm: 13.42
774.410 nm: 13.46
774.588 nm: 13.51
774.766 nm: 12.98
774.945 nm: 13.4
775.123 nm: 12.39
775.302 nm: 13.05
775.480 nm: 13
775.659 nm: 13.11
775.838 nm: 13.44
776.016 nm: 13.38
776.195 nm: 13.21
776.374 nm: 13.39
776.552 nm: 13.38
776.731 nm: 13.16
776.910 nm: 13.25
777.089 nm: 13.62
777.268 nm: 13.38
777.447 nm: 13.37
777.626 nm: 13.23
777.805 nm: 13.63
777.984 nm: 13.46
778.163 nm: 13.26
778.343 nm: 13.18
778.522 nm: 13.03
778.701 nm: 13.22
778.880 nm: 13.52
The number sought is 13.3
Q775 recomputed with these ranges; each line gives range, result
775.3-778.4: 13.3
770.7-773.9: 13.4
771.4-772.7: 13.4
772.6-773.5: 13.4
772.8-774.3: 13.5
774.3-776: 13.2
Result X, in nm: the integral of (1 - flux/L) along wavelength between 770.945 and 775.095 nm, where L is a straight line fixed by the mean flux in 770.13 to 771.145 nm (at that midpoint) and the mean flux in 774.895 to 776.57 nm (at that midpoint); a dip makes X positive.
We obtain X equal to -0.20 nm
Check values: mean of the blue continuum 12.4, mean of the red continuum 13.2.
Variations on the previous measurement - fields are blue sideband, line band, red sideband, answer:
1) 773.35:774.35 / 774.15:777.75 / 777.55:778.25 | 0.06 nm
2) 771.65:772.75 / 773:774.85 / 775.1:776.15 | -0.03 nm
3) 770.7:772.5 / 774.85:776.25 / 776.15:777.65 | 0.02 nm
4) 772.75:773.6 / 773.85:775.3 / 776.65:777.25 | 0.01 nm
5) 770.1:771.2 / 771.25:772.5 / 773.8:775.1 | -0.07 nm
